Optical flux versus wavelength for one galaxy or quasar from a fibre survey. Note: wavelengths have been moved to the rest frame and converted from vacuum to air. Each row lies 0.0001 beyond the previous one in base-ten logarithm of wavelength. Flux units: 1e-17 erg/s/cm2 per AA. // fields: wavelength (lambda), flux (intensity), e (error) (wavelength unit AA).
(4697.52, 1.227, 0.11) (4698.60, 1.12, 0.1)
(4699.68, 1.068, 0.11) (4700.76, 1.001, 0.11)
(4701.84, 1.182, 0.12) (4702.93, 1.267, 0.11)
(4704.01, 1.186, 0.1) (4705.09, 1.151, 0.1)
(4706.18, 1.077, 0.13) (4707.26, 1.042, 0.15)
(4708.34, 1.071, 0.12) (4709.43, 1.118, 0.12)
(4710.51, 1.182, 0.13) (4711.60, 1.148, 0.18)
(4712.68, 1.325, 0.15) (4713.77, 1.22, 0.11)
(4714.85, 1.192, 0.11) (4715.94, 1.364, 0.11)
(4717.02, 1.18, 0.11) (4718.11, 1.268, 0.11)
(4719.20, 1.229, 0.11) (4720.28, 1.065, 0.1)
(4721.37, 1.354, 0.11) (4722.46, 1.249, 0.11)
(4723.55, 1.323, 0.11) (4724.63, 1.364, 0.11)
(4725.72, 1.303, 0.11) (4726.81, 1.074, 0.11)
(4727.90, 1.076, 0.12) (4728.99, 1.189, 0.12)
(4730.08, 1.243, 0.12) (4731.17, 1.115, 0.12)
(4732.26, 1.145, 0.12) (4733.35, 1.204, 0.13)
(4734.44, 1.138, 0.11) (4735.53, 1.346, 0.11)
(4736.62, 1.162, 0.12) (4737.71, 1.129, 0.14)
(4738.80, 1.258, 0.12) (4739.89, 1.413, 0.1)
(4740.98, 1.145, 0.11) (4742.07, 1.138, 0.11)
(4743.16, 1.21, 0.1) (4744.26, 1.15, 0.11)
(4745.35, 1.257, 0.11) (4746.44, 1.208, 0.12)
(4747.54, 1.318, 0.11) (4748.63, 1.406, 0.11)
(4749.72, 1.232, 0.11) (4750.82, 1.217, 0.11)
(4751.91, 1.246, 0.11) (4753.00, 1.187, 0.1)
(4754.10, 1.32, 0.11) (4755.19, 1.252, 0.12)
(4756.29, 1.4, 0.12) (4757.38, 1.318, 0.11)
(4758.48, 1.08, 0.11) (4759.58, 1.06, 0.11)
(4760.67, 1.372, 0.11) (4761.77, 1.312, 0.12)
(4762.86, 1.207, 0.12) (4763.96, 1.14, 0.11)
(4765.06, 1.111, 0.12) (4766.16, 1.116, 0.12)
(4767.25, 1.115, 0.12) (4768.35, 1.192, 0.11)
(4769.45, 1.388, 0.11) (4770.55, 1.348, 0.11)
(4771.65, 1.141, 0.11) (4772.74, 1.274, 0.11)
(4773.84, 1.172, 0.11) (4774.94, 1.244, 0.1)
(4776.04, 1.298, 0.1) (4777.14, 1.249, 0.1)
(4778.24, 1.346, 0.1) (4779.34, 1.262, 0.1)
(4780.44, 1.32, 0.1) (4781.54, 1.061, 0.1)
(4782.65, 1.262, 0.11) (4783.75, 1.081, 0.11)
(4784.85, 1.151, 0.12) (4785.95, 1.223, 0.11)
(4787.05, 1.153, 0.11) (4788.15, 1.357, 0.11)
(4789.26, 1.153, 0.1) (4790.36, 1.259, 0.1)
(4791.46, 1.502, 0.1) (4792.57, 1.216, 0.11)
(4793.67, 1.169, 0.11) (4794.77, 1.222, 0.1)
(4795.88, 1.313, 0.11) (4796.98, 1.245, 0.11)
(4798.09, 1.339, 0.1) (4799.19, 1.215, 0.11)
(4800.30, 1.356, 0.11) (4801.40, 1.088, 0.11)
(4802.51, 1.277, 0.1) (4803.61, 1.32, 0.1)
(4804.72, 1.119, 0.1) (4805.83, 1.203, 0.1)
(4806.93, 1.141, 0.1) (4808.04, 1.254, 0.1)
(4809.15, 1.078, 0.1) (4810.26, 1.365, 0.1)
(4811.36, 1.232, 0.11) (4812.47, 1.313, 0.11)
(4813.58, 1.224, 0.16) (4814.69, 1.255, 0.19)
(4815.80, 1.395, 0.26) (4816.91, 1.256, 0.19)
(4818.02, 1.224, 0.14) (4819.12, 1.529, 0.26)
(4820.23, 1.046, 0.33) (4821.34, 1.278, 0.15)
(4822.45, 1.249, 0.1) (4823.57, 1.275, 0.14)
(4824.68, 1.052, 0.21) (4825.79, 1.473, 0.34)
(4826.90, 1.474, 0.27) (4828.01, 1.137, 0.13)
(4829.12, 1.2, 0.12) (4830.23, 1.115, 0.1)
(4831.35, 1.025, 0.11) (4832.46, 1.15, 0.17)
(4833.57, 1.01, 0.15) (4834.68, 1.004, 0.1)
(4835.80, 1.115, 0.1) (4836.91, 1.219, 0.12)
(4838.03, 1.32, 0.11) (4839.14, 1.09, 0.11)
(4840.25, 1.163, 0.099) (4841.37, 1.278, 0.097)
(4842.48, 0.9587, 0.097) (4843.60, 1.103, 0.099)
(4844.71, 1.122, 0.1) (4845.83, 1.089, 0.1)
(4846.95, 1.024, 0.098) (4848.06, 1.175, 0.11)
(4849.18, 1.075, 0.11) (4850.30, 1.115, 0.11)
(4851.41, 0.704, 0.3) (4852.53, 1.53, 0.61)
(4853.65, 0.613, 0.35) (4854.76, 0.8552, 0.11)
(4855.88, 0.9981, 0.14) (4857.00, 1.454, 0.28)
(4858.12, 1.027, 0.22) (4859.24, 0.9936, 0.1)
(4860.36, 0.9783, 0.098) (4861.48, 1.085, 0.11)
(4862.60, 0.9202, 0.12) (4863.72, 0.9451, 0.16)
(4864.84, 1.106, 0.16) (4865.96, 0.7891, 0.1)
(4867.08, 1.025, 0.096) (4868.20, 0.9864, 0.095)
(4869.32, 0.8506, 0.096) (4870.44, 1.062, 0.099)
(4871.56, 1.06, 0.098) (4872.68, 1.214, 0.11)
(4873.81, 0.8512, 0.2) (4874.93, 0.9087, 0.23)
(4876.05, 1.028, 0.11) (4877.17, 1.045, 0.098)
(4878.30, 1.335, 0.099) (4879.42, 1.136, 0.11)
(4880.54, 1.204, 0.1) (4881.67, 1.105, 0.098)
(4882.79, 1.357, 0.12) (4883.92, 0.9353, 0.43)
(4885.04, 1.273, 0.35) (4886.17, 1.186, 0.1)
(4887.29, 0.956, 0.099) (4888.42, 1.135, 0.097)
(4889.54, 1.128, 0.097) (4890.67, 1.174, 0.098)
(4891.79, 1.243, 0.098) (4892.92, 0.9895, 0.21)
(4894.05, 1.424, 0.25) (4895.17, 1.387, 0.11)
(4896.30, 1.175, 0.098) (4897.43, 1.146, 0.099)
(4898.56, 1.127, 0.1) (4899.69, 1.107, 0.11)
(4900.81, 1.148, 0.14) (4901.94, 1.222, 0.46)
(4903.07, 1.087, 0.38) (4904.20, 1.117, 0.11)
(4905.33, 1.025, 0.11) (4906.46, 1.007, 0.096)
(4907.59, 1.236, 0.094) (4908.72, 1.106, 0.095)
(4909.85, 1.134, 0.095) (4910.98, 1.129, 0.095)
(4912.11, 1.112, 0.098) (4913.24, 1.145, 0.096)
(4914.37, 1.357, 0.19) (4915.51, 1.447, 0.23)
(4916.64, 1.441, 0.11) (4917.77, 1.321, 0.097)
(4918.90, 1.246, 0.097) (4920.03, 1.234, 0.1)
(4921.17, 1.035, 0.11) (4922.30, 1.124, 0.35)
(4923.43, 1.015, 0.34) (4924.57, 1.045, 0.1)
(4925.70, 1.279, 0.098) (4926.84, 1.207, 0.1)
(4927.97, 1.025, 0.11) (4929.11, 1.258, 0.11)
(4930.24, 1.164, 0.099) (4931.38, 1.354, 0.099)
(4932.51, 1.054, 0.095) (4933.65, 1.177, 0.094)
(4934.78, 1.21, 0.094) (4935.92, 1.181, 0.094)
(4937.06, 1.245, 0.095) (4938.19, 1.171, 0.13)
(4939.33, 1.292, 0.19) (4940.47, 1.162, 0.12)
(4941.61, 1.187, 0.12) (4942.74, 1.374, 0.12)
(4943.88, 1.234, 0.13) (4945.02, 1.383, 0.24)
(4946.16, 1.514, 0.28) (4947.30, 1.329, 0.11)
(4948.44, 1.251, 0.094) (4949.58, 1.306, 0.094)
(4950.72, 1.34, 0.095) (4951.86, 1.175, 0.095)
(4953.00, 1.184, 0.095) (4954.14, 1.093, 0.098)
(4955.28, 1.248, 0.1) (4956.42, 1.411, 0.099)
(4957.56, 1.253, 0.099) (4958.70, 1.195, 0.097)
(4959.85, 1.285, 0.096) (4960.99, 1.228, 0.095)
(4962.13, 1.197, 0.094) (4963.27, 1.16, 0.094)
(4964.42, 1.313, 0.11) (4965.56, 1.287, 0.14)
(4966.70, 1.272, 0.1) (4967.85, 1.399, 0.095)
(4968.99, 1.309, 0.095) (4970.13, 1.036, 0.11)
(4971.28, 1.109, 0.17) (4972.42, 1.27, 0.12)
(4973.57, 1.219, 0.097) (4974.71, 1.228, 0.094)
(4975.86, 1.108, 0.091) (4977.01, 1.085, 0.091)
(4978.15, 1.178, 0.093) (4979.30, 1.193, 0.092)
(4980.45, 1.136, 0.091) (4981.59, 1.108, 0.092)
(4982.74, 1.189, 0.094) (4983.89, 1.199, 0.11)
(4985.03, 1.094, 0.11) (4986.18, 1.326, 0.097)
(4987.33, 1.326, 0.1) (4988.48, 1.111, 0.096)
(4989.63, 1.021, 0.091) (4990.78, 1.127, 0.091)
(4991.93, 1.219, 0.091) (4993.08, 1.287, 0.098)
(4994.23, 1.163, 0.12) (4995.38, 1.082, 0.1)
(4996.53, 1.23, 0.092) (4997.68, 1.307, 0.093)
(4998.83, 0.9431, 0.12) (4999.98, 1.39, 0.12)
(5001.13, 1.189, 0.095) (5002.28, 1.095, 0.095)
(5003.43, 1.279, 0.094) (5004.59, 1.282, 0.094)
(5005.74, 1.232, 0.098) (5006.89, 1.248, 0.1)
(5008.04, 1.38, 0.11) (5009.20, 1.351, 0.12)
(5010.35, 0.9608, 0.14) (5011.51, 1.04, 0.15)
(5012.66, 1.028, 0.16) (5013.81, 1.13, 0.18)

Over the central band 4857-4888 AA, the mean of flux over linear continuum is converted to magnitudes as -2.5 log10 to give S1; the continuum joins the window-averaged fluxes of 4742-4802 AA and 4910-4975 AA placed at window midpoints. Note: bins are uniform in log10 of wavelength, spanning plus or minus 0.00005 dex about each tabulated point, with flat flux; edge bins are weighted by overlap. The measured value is 0.17 mag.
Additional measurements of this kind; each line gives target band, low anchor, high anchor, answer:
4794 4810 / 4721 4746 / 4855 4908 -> -0.06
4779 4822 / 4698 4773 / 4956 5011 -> -0.03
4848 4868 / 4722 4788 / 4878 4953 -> 0.19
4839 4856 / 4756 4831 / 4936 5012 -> 0.17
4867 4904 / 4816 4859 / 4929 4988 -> 0.05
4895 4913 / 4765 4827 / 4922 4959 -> 0.09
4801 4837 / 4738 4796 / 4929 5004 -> 0.01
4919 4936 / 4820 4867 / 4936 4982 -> 0.04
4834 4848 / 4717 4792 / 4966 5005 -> 0.08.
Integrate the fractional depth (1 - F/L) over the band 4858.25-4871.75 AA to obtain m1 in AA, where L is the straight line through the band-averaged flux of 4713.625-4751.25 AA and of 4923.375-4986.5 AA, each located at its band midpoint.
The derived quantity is 2.64 AA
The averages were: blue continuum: 1.23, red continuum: 1.22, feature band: 0.983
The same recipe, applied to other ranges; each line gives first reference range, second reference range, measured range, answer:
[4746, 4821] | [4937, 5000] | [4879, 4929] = 2.4 AA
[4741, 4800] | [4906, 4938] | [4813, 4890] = 6.1 AA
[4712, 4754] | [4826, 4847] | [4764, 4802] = -1.4 AA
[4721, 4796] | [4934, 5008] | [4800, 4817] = -0.2 AA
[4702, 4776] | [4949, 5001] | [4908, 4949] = -0.4 AA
